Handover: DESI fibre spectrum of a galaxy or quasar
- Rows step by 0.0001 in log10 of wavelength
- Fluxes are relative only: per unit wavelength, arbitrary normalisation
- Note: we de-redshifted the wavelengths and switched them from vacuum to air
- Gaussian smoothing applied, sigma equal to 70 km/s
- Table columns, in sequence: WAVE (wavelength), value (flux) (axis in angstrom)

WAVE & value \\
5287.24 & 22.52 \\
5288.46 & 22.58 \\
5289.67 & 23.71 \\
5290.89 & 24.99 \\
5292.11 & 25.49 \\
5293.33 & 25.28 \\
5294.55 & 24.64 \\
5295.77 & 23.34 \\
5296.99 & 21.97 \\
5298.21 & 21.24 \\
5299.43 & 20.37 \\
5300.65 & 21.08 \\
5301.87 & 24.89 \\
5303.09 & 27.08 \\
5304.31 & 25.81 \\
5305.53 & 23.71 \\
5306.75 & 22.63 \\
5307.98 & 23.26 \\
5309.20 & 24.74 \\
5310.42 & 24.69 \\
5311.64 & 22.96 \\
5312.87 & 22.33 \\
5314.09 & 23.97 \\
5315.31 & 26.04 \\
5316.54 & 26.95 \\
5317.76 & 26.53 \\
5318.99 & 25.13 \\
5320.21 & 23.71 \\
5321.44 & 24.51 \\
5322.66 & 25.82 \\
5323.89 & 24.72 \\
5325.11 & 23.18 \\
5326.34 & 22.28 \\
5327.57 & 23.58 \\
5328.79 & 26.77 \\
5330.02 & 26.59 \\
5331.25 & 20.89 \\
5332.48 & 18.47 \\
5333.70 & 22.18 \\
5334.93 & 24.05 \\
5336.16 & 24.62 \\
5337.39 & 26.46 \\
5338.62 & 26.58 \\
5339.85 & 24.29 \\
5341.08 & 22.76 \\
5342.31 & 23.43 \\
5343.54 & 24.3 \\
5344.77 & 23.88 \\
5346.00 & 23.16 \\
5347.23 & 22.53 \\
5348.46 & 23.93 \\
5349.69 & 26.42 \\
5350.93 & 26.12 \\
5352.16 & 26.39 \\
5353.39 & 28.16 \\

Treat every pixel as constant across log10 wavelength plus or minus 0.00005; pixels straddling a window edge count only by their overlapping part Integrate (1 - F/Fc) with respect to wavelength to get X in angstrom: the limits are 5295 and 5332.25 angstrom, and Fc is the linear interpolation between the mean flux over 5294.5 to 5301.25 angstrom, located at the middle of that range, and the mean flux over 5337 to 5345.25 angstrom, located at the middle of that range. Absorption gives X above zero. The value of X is -1.9 angstrom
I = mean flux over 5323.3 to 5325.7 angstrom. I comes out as 24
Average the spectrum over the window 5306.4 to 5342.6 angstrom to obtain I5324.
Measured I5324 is 24.2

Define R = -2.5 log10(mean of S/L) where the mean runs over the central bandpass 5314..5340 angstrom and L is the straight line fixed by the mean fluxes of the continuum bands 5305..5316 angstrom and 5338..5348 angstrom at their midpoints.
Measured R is -0.026 mag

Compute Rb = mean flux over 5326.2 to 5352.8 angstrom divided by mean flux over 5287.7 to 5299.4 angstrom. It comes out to 1.03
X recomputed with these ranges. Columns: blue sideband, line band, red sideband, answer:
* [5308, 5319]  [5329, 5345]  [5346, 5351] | 0.5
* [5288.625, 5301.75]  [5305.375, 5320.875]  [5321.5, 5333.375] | -0.6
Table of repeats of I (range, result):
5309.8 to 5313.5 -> 23.3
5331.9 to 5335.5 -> 21.6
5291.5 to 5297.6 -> 24.1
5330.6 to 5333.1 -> 19.8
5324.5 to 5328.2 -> 23.1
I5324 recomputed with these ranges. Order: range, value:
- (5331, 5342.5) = 23.4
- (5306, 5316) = 23.8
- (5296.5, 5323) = 24.1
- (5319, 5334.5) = 23.6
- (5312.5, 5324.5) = 25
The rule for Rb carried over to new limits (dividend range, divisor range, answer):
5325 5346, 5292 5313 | 1.01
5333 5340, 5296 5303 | 1.10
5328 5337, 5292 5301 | 1.03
